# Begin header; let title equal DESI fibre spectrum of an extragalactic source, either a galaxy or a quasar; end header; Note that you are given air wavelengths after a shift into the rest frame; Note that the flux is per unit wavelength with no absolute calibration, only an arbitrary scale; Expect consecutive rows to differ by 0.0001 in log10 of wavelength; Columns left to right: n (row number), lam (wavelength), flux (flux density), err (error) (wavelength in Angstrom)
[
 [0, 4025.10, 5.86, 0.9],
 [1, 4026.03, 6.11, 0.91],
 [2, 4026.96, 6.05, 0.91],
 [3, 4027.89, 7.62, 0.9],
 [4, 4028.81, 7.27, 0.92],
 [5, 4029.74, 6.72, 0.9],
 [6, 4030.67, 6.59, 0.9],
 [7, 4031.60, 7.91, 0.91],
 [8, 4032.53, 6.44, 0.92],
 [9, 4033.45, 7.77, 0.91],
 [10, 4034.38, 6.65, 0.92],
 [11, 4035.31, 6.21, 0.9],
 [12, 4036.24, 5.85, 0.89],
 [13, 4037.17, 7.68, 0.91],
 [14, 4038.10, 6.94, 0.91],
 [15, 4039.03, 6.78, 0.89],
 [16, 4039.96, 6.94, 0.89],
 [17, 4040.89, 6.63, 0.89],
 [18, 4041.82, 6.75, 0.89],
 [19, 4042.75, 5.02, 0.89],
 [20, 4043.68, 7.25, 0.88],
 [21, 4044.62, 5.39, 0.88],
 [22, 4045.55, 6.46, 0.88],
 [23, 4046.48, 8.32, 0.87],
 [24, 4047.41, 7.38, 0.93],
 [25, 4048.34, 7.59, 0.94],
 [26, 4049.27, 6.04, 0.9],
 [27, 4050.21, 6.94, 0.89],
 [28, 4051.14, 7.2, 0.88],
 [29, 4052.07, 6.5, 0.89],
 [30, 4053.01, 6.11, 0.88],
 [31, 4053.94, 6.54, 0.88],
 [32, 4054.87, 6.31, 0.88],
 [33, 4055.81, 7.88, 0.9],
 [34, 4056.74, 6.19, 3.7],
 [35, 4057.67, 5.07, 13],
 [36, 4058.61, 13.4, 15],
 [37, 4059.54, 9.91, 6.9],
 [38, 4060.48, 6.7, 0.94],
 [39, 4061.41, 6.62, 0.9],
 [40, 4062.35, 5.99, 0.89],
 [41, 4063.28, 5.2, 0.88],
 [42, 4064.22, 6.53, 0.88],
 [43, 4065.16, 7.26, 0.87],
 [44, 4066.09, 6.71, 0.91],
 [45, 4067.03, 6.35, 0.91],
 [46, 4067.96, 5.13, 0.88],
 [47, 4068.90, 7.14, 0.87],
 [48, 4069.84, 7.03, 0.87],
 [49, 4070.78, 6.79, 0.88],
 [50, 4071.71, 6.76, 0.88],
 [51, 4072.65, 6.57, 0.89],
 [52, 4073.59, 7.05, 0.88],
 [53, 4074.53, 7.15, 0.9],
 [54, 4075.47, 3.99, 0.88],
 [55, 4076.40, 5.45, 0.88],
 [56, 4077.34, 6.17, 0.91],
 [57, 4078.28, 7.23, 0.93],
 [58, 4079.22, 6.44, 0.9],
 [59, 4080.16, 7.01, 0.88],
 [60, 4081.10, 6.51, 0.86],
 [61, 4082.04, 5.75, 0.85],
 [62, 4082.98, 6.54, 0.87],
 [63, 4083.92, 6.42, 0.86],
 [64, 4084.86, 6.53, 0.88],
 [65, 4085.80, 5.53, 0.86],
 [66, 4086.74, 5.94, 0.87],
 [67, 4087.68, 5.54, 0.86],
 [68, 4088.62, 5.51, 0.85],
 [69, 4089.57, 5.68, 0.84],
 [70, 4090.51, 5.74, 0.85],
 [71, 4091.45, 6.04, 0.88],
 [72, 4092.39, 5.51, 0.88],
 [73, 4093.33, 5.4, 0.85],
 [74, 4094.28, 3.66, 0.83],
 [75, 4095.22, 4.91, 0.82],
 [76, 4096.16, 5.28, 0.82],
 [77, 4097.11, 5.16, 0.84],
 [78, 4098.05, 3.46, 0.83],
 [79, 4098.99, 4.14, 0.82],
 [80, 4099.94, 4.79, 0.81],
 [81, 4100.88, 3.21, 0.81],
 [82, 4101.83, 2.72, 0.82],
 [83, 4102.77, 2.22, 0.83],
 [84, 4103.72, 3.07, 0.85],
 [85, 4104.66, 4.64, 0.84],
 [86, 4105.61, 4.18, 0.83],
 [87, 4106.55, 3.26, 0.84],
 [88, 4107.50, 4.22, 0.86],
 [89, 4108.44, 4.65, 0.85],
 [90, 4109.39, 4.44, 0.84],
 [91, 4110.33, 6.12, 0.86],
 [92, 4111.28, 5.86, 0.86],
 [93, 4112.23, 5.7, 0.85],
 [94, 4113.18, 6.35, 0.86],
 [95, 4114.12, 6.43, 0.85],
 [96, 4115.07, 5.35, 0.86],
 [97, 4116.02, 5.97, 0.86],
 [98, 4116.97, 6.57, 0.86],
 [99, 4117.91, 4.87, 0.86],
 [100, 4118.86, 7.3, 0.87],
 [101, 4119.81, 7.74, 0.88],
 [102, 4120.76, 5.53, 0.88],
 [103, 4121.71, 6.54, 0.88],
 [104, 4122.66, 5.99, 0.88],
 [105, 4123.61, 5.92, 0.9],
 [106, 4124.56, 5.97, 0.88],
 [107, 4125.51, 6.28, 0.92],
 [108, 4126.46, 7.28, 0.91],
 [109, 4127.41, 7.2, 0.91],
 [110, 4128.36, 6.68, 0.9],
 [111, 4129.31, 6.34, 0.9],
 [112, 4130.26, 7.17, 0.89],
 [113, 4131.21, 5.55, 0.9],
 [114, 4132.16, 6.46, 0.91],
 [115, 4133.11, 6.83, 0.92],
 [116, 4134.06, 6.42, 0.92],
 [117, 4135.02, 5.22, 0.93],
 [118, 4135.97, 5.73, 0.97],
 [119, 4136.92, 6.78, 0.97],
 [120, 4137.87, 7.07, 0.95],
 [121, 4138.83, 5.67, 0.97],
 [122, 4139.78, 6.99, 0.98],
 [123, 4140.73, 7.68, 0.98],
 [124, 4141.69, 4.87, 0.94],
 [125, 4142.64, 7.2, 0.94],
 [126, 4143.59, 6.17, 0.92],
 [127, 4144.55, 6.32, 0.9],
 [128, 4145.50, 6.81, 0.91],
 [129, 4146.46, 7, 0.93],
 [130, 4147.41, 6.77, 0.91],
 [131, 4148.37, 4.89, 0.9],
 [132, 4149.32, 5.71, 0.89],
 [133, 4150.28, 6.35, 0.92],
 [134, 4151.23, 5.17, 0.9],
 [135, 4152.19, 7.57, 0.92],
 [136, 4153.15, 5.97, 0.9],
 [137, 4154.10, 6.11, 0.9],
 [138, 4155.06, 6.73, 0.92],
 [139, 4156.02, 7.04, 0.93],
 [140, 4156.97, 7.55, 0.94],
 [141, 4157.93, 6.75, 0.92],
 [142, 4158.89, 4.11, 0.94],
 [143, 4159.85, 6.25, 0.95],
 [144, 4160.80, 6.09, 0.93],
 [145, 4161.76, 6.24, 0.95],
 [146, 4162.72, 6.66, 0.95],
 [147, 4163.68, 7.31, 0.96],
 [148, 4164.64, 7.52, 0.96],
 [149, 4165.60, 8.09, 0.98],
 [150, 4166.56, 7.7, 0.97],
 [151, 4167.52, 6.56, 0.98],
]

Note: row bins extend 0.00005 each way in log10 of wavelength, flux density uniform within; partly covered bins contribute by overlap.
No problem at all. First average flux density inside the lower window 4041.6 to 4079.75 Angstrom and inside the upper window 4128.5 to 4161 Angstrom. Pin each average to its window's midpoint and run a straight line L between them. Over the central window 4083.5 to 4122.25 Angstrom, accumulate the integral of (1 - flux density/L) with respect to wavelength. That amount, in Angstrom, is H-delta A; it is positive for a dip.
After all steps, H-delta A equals 8.1 Angstrom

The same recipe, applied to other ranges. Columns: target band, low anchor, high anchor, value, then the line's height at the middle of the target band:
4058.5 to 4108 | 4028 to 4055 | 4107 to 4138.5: 5.78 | 6.45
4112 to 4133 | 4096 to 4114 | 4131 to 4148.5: -3.70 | 5.41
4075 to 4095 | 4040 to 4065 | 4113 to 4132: 2.51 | 6.66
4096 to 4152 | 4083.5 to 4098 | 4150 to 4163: 1.93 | 5.9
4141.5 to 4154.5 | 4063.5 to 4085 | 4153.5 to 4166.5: 0.79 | 6.64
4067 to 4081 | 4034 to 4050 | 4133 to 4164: 0.37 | 6.6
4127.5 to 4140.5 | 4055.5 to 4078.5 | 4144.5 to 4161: -0.05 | 6.4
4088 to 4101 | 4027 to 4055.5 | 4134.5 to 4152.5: 3.17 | 6.53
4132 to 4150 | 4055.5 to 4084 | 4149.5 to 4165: 0.42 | 6.49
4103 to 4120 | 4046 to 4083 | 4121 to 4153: 3.19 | 6.52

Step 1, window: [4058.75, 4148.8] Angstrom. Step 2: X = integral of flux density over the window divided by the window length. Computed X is 5.94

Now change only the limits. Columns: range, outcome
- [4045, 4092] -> 6.61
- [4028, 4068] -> 6.89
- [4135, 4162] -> 6.32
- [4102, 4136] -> 5.7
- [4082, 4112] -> 4.87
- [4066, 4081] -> 6.43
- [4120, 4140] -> 6.37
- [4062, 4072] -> 6.45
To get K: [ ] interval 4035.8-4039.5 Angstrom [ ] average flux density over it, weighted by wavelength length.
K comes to 6.82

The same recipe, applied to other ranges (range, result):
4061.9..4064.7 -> 5.9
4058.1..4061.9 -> 9.09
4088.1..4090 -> 5.57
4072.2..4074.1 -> 6.8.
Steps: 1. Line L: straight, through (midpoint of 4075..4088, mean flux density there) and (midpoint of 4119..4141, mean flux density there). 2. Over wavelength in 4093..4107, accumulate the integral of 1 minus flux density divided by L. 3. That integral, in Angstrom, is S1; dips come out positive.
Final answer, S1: 5.0 Angstrom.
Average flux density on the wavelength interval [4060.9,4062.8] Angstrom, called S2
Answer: 6.32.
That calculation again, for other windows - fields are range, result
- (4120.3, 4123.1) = 6.02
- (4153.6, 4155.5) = 6.42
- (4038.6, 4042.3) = 6.77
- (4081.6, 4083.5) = 6.16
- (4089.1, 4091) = 5.72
